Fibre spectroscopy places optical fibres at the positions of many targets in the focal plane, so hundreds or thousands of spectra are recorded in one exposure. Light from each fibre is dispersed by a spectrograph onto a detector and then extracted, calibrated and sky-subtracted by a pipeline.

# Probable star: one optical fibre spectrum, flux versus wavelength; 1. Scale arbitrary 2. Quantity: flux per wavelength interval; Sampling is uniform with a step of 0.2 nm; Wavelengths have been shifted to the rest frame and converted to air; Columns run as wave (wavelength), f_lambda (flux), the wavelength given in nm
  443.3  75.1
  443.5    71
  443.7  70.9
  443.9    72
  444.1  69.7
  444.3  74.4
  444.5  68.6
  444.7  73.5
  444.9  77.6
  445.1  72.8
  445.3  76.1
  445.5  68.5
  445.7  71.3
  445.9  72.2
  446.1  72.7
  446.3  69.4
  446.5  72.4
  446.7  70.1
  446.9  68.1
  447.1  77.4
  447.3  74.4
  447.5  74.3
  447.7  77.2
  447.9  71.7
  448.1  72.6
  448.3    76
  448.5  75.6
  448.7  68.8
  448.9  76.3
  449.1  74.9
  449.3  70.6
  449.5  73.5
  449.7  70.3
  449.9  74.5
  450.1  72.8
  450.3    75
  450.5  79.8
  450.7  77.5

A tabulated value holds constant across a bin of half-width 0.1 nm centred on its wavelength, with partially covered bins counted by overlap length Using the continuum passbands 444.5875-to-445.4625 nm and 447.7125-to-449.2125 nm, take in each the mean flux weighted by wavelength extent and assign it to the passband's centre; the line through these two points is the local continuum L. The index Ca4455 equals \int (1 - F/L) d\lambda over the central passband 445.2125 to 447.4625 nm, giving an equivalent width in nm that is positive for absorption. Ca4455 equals 0.06 nm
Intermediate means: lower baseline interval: 74.4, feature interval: 72.1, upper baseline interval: 73.9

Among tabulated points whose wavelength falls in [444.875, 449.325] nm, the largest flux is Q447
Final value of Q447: 77.6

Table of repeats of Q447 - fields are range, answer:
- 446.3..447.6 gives 77.4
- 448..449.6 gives 76.3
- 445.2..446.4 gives 76.1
